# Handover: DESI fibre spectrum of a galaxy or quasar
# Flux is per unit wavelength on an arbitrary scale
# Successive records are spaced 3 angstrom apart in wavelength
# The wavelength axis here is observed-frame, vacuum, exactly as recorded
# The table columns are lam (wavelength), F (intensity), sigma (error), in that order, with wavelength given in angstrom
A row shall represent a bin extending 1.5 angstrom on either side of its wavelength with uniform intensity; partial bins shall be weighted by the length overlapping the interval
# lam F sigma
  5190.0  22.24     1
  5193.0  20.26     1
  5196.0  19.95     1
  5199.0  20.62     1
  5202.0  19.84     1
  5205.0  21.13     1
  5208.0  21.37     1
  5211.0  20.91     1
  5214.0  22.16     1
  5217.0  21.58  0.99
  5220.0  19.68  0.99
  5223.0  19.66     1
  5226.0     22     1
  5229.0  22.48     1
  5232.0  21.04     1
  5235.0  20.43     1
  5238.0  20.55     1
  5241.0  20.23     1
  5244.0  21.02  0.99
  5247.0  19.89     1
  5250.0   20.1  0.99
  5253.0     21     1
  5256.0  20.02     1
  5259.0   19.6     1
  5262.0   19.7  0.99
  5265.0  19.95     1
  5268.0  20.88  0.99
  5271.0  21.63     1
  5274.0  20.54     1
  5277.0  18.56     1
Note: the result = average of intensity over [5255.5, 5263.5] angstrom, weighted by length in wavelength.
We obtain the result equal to 19.7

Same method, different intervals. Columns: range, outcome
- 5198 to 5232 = 21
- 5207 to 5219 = 21.4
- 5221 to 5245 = 20.9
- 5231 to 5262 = 20.3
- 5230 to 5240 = 20.7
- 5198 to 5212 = 20.8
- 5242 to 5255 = 20.5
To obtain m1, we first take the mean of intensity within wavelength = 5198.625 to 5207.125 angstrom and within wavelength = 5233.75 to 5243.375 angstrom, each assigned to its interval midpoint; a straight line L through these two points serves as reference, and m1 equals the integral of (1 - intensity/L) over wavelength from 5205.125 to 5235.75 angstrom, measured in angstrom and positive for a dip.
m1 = -0.9 angstrom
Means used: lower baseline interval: 20.6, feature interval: 21.1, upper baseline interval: 20.5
